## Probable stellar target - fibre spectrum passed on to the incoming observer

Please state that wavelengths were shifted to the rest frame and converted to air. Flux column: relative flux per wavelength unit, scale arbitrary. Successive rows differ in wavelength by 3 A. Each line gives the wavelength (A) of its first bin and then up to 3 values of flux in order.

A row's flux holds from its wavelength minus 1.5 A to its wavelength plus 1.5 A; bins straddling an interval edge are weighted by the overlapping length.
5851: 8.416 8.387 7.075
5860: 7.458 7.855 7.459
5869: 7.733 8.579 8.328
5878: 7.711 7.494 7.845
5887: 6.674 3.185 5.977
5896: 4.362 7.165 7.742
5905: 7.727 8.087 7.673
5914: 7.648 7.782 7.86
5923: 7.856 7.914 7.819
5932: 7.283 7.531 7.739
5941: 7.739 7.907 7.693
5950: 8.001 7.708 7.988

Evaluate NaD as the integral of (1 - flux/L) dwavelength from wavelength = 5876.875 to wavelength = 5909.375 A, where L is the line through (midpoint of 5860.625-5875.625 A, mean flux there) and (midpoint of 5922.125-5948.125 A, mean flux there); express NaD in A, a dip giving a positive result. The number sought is 4.8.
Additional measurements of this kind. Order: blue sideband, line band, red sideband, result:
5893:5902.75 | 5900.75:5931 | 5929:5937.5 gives -4.0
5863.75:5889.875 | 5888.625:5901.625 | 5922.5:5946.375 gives 3.7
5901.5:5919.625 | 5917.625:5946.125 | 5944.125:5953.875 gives 0.2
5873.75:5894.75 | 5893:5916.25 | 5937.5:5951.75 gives -0.2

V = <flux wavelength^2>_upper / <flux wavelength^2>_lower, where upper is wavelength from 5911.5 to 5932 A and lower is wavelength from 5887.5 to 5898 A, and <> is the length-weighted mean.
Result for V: 1.6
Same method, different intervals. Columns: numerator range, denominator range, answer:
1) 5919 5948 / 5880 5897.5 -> 1.34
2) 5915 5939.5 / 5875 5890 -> 1.10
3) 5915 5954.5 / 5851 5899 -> 1.11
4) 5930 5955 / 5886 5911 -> 1.21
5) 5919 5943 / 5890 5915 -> 1.14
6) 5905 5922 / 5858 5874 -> 1.02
